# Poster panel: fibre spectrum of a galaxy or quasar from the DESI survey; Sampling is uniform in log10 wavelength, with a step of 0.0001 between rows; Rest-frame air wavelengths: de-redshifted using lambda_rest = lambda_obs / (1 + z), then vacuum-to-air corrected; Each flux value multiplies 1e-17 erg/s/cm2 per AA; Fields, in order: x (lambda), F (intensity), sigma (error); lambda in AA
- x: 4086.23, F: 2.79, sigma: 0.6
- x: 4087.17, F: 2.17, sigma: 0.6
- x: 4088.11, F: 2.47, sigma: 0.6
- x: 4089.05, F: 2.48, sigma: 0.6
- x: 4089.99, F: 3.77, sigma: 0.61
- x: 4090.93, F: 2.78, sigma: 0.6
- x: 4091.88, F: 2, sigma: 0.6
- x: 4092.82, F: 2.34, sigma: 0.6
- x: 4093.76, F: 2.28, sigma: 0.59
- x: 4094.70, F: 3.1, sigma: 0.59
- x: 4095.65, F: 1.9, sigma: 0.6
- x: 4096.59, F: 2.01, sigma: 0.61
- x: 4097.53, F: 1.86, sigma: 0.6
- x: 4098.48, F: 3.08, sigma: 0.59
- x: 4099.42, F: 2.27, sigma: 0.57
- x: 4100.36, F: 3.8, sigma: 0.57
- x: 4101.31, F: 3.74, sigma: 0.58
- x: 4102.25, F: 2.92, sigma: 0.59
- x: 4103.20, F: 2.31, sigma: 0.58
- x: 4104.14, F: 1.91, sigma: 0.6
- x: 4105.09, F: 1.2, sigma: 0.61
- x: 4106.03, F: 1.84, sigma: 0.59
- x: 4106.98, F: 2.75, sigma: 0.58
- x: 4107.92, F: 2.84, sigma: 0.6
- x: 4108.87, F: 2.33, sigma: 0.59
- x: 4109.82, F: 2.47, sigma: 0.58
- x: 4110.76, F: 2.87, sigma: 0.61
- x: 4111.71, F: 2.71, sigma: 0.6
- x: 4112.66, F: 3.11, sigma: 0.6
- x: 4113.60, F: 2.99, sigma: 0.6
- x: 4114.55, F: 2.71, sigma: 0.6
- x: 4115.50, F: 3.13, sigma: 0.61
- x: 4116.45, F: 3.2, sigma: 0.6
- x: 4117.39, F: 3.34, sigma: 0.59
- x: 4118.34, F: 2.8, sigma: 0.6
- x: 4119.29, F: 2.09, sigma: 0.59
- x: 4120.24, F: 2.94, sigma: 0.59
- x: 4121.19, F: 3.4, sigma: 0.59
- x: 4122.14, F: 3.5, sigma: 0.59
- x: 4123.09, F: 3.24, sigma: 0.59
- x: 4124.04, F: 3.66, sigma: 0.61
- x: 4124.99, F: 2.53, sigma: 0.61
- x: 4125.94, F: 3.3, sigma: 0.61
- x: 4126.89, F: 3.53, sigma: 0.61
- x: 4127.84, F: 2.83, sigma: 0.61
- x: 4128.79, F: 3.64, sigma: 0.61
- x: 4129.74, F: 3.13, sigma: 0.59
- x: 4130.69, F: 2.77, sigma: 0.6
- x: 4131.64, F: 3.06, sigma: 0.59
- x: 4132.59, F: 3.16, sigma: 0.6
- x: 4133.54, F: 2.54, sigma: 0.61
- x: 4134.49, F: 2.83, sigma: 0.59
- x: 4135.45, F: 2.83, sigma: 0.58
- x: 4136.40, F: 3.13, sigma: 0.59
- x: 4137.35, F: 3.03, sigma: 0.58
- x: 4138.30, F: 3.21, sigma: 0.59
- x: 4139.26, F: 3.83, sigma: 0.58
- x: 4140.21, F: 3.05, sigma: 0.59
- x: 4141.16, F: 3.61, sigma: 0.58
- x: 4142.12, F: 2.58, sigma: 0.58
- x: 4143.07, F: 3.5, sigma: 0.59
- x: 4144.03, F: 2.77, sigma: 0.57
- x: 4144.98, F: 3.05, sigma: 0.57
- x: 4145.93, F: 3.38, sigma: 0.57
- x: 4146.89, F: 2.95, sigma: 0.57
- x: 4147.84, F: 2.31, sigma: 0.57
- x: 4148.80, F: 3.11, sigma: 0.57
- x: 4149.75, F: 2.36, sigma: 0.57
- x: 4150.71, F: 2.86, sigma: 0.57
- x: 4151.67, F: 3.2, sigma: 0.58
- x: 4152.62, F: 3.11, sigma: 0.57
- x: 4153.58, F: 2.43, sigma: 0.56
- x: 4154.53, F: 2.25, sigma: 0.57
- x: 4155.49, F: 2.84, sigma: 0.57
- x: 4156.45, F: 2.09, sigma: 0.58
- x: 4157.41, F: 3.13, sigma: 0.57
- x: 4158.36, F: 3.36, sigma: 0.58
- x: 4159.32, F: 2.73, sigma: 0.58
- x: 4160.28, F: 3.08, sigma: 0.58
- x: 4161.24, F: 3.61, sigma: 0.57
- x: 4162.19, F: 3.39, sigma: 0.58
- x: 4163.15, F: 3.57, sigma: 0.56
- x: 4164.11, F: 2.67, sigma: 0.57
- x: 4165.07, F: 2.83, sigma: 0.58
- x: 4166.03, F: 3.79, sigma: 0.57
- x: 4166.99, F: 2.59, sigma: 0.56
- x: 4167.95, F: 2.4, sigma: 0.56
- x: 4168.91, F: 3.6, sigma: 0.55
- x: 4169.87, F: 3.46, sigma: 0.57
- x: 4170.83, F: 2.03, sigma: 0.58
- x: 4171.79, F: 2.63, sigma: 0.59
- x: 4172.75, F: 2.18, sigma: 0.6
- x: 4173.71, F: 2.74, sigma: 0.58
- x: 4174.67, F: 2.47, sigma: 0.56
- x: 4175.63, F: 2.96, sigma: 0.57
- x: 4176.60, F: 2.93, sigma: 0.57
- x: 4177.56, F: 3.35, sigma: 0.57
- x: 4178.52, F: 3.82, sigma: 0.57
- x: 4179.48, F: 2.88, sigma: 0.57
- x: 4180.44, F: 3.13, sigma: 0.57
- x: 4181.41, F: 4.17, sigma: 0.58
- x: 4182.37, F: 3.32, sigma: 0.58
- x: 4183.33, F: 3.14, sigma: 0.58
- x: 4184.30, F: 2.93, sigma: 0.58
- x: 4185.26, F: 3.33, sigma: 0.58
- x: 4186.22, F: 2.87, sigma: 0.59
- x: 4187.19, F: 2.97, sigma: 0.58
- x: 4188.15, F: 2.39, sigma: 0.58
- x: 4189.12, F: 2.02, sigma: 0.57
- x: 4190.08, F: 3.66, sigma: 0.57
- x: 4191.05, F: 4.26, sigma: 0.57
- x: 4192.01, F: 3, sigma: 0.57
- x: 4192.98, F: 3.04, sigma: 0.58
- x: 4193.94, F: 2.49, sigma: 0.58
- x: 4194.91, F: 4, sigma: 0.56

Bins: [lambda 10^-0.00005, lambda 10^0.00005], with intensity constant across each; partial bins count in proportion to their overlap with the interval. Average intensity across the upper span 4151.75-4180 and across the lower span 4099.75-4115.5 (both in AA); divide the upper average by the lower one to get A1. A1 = 1.10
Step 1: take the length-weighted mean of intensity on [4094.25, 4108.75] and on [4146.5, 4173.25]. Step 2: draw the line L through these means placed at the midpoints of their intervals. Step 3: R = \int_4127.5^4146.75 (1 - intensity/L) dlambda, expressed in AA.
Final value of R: -2.6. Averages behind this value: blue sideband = 2.5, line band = 3.1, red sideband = 2.88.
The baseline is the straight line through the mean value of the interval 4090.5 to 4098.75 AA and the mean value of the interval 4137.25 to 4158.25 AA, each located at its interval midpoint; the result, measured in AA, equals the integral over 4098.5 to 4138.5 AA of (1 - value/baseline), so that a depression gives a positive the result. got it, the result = -4.2 AA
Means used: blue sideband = 2.35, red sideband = 2.94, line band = 2.9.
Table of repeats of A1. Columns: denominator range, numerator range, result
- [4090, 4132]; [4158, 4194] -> 1.09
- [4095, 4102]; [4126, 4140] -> 1.16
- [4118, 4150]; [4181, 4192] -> 1.04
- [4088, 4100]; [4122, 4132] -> 1.28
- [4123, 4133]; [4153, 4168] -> 0.93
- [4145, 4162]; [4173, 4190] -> 1.05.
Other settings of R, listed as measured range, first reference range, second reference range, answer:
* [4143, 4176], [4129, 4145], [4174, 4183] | 2.7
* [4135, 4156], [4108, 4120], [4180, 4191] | -0.1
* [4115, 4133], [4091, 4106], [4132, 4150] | -2.1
